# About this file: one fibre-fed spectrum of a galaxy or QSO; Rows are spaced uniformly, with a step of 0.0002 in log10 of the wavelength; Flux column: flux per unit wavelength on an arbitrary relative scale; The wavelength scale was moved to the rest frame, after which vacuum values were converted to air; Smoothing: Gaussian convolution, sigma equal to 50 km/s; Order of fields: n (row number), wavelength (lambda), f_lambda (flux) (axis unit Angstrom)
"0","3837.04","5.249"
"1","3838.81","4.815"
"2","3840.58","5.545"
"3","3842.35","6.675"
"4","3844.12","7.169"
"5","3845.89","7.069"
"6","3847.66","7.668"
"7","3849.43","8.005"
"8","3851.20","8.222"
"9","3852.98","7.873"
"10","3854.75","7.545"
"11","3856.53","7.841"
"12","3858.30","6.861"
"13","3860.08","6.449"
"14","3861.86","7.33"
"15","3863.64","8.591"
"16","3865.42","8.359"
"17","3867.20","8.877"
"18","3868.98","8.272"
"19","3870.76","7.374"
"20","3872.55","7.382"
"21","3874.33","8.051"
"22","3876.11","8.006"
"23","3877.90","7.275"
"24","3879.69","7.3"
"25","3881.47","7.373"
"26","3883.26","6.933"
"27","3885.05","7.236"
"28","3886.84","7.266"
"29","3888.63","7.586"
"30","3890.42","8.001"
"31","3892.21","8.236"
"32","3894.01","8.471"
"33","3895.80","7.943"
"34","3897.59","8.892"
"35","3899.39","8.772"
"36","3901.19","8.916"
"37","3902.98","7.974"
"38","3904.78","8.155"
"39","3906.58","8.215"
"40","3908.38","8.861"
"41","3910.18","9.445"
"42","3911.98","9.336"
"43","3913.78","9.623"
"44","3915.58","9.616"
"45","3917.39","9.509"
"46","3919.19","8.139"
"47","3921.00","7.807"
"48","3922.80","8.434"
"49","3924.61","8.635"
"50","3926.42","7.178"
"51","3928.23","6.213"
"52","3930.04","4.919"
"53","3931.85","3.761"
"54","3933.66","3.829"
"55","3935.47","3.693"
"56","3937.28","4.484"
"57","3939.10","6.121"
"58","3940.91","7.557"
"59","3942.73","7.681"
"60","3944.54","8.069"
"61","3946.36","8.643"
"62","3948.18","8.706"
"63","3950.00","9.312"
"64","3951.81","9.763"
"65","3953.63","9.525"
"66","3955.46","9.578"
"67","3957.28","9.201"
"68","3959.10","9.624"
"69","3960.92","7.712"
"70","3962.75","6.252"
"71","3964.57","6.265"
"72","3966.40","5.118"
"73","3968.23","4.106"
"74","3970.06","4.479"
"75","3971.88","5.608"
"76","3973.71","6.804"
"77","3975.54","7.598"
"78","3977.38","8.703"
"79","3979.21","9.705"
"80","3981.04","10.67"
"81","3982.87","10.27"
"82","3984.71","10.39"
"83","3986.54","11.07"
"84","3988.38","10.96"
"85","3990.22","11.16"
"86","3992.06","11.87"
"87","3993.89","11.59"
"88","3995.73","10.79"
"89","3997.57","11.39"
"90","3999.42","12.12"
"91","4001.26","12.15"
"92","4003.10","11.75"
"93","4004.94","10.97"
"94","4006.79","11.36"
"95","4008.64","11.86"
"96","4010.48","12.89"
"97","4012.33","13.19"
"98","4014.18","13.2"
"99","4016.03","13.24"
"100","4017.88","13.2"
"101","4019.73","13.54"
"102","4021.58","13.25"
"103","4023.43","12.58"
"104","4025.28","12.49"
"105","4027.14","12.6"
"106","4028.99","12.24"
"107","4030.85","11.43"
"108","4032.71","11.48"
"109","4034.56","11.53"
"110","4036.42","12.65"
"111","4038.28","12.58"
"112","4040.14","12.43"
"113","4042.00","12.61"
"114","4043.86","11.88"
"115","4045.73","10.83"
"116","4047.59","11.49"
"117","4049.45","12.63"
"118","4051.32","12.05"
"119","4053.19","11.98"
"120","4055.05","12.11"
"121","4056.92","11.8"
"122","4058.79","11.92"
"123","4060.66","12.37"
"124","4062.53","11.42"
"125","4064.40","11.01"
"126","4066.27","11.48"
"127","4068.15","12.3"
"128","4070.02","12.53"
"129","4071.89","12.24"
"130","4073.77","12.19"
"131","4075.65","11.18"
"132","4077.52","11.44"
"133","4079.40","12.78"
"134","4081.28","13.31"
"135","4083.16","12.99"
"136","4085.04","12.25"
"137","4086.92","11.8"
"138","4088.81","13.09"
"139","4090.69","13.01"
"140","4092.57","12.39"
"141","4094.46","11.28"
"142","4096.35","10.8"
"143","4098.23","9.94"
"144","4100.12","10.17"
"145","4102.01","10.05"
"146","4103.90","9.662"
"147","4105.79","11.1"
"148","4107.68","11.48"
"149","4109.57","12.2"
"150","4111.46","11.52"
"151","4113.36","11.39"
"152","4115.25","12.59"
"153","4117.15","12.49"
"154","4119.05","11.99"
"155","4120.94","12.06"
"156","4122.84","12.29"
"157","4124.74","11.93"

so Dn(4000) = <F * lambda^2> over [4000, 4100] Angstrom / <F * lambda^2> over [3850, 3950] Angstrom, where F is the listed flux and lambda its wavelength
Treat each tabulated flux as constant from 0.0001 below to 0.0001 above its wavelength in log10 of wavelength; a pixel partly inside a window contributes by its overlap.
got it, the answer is 1.70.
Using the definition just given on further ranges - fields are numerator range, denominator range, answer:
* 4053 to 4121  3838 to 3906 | 1.72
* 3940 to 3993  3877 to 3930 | 1.08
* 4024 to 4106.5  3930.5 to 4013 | 1.40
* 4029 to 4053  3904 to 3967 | 1.64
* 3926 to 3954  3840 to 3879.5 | 0.93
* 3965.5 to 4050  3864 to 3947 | 1.52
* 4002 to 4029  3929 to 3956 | 1.86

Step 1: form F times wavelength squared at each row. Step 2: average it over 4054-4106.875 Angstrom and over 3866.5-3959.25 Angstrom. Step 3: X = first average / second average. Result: 1.62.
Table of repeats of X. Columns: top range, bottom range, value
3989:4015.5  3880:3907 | 1.57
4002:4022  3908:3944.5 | 1.82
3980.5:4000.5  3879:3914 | 1.42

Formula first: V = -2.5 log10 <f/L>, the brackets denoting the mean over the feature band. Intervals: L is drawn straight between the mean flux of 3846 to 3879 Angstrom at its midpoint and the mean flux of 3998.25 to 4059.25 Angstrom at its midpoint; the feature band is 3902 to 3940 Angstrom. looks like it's 0.25 mag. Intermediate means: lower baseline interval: 7.76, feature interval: 7.33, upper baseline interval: 12.2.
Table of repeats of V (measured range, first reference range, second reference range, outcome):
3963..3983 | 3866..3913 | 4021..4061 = 0.41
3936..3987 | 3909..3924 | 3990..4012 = 0.30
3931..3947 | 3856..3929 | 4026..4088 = 0.48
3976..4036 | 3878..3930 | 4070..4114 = -0.16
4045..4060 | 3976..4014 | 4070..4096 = 0.00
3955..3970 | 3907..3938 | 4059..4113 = 0.19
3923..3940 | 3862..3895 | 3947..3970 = 0.37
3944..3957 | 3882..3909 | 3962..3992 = -0.12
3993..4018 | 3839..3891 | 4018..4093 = -0.10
